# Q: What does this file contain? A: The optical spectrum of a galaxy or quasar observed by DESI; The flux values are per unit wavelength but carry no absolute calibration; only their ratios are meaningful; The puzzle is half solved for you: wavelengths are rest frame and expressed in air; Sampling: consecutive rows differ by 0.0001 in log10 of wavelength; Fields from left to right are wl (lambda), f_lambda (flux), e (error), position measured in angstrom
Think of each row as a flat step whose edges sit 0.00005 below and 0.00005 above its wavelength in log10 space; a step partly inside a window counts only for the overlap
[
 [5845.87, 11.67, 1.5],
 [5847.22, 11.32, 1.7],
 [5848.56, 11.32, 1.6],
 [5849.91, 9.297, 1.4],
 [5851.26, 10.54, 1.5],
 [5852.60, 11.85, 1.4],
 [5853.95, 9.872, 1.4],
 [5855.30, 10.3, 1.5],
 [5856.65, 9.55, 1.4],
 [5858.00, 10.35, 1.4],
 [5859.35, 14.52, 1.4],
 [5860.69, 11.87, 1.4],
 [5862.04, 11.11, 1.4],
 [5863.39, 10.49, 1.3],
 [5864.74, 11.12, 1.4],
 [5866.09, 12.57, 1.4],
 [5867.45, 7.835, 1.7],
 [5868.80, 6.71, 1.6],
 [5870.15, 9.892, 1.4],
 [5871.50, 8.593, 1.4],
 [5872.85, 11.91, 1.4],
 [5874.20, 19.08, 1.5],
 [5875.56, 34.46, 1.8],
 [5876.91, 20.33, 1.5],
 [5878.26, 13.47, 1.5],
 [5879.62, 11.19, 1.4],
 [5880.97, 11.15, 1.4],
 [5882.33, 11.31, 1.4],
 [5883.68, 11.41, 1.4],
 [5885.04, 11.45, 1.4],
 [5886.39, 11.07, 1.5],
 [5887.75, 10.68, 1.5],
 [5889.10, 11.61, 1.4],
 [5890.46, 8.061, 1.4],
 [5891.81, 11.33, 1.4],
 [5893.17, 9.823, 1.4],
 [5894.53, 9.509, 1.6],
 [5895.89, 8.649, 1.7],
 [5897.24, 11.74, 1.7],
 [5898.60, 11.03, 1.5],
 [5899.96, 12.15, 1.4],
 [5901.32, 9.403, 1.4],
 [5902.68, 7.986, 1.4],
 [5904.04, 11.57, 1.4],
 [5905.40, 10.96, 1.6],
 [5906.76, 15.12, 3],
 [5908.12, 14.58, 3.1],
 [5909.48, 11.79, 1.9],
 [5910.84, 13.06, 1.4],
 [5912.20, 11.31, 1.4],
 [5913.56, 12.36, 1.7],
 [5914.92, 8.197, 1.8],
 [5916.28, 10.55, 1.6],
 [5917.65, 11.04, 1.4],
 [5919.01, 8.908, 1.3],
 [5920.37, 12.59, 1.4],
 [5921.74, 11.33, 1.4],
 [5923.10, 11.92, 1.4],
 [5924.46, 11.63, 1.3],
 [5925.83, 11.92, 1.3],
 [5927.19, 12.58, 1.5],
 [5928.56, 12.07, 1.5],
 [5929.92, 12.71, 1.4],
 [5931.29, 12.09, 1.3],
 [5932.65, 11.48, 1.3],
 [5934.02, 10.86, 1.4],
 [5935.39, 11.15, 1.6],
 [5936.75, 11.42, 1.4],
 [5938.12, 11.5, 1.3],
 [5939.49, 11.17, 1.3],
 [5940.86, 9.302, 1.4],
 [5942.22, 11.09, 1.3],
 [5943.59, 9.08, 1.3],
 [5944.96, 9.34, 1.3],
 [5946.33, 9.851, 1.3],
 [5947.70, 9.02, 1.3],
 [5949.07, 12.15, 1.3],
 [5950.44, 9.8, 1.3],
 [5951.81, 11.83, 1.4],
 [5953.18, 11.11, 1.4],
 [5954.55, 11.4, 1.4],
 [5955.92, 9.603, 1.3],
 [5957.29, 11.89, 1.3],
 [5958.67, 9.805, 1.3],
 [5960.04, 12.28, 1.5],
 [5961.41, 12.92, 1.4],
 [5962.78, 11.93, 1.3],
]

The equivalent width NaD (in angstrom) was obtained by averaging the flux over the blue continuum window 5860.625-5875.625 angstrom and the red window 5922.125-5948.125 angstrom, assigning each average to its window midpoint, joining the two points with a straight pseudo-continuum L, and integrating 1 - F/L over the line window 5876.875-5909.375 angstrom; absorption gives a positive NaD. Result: 1.2 angstrom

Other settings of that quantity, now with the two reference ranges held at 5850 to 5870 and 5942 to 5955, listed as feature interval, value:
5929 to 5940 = -1.2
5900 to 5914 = -1.8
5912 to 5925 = -0.6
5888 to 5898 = 0.4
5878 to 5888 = -0.8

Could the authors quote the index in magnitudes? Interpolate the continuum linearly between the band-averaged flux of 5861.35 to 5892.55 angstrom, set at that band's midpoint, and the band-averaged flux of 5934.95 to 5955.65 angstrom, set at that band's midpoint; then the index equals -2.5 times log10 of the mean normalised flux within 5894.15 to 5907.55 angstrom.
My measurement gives 0.089 mag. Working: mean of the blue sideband 12.5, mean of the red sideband 10.6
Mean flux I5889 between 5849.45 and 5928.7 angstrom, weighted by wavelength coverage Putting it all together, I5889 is 11.7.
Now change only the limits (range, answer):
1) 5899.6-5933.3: 11.6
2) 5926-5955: 11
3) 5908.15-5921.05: 11.3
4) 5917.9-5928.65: 11.6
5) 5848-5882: 12.4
